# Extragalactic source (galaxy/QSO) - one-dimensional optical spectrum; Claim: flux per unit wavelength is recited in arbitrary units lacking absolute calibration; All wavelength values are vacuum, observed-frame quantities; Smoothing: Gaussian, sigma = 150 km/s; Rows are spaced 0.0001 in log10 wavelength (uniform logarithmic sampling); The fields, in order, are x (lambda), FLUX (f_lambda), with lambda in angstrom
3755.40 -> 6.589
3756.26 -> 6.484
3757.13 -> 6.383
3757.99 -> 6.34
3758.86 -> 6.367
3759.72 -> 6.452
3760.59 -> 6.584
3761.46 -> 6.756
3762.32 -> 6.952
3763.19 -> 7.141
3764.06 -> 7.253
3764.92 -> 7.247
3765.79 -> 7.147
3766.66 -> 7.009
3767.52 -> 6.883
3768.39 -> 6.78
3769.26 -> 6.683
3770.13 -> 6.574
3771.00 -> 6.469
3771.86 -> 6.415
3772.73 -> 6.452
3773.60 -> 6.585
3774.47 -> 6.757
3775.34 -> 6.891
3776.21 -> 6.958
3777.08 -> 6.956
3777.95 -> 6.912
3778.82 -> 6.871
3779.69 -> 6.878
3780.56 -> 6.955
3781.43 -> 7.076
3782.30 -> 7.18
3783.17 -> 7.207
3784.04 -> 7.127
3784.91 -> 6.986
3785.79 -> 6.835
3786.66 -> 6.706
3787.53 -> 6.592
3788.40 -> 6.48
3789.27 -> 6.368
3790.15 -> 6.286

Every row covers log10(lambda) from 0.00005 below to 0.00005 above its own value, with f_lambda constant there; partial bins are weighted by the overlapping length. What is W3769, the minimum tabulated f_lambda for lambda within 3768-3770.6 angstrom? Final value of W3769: 6.574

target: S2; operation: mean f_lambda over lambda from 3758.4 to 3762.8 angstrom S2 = 6.62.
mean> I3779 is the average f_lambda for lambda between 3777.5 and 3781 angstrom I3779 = 6.91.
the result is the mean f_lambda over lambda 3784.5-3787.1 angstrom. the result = 6.83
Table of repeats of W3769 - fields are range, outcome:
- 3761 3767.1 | 6.756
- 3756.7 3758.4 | 6.34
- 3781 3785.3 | 6.986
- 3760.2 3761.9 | 6.584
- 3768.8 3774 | 6.415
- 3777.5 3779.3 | 6.871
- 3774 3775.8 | 6.757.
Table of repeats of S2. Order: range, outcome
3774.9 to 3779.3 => 6.91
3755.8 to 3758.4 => 6.42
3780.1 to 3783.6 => 7.11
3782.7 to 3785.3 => 7.12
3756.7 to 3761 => 6.43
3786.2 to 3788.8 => 6.61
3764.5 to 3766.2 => 7.18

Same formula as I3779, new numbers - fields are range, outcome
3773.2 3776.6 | 6.79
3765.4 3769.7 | 6.89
